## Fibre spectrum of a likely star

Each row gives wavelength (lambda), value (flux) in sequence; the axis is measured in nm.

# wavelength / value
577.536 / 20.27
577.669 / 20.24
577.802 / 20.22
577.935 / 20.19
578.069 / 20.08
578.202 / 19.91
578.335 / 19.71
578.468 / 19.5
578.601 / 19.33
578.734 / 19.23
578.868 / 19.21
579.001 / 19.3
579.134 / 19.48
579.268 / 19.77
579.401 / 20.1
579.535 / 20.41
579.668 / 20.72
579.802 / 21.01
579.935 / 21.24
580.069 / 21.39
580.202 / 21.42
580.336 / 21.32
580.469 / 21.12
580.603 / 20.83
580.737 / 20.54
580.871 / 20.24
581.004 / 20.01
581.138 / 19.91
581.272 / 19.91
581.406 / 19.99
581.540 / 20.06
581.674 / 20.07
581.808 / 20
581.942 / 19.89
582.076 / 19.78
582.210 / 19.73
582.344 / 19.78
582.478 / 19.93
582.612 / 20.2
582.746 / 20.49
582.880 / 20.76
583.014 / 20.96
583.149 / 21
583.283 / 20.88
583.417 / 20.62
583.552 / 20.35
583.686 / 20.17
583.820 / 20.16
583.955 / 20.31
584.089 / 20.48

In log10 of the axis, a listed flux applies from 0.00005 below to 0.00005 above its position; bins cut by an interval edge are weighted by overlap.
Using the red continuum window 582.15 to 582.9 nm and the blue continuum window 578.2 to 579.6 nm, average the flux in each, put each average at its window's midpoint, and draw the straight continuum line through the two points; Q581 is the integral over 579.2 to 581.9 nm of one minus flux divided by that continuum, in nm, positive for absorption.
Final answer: -0.09 nm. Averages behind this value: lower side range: 19.6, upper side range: 20.1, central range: 20.5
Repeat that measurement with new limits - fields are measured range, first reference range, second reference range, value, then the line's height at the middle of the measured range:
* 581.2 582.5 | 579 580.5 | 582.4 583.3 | 0.044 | 20.6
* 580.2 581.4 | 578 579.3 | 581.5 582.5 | -0.045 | 19.8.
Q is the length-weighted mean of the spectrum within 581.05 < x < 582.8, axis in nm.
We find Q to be 20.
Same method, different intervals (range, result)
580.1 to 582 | 20.4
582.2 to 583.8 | 20.4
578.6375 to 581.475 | 20.3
